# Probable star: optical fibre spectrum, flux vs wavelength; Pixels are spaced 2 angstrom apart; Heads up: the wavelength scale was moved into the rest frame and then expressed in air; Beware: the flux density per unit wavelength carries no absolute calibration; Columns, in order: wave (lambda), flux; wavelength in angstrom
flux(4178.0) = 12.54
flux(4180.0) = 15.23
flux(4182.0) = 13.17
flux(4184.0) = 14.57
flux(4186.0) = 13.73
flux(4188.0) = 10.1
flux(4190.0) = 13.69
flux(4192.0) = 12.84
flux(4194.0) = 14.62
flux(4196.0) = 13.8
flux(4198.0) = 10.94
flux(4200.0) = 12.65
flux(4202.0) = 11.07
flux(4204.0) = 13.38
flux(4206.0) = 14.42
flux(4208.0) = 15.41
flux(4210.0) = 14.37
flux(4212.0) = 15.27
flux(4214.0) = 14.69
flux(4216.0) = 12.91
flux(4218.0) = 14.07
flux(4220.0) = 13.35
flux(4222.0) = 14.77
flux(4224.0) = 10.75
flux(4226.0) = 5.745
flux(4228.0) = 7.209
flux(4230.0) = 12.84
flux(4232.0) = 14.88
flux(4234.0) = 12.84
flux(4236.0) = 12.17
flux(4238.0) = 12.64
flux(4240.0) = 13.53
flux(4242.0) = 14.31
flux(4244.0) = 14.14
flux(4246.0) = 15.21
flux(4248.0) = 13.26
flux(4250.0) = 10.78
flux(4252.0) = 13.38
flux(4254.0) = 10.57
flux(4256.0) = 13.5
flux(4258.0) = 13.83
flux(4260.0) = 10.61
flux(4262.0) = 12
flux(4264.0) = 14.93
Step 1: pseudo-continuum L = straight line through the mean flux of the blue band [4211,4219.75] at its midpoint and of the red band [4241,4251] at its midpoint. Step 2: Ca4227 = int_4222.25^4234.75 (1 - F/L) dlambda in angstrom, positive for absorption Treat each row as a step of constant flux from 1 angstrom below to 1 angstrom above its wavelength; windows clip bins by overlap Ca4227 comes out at 2.7 angstrom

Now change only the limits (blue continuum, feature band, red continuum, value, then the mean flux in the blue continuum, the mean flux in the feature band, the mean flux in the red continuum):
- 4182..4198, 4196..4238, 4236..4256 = 1.32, 13.2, 12.7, 13.1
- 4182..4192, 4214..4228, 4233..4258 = 1.34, 13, 11.8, 13.1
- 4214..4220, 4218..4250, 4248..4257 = 1.04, 13.7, 12.5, 12.2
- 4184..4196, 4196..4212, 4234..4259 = -0.21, 13.2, 13.3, 13.1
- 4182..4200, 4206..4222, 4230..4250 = -1.33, 13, 14.3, 13.5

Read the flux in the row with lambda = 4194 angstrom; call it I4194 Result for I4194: 14.62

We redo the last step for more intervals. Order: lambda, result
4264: 14.93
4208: 15.41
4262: 12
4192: 12.84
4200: 12.65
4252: 13.38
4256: 13.5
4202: 11.07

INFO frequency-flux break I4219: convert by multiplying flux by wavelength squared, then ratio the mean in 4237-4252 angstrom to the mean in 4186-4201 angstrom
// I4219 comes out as 1.08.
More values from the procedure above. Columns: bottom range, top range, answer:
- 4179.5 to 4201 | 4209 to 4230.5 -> 0.95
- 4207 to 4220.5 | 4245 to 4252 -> 0.93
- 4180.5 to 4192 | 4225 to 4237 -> 0.85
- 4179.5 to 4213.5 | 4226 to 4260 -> 0.95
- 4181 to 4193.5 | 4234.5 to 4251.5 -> 1.04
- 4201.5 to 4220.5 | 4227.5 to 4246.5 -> 0.95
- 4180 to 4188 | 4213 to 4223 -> 1.05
